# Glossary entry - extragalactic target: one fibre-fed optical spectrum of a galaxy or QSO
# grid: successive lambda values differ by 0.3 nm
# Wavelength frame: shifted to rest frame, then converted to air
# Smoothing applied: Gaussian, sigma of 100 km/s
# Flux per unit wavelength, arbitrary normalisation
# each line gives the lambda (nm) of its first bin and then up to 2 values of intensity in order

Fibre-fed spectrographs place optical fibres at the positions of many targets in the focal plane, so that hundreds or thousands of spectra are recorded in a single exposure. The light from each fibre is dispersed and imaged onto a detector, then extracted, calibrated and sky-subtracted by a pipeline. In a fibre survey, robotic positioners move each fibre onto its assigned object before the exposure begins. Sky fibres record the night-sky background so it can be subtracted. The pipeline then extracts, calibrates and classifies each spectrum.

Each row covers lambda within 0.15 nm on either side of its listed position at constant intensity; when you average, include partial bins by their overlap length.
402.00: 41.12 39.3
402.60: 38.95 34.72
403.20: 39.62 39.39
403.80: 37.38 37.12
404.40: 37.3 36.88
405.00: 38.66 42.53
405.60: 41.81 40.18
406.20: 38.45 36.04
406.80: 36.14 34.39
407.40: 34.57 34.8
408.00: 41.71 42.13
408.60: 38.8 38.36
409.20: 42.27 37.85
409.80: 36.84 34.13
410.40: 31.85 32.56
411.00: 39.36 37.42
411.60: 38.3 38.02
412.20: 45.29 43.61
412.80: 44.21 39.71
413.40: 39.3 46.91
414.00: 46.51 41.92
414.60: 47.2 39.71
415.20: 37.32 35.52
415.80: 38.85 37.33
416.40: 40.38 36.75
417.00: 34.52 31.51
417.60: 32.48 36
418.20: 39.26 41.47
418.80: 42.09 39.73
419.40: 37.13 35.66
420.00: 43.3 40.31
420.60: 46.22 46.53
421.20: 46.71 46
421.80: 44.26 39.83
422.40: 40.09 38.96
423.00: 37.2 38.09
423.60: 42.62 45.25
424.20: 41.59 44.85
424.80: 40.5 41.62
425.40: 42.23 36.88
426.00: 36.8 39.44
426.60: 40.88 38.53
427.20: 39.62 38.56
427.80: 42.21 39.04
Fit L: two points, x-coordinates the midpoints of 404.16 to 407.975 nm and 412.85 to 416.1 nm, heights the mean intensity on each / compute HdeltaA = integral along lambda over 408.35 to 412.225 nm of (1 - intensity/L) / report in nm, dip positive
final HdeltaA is 0.18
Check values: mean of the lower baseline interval 37.8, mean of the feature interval 37.6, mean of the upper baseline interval 41.2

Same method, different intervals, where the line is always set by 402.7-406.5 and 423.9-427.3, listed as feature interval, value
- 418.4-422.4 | -0.22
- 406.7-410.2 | 0.11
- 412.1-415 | -0.30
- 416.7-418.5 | 0.19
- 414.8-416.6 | 0.07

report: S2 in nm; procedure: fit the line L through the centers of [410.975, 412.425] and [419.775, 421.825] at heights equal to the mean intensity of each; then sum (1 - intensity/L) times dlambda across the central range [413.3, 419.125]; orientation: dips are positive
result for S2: 0.40 nm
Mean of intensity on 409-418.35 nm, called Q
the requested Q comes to 38.8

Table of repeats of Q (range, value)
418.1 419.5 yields 40.1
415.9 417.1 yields 37.4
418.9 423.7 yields 41.4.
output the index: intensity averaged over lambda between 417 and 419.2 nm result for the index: 37.3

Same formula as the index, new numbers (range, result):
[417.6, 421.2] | 40.6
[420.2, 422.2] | 44.5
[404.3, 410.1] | 38.3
